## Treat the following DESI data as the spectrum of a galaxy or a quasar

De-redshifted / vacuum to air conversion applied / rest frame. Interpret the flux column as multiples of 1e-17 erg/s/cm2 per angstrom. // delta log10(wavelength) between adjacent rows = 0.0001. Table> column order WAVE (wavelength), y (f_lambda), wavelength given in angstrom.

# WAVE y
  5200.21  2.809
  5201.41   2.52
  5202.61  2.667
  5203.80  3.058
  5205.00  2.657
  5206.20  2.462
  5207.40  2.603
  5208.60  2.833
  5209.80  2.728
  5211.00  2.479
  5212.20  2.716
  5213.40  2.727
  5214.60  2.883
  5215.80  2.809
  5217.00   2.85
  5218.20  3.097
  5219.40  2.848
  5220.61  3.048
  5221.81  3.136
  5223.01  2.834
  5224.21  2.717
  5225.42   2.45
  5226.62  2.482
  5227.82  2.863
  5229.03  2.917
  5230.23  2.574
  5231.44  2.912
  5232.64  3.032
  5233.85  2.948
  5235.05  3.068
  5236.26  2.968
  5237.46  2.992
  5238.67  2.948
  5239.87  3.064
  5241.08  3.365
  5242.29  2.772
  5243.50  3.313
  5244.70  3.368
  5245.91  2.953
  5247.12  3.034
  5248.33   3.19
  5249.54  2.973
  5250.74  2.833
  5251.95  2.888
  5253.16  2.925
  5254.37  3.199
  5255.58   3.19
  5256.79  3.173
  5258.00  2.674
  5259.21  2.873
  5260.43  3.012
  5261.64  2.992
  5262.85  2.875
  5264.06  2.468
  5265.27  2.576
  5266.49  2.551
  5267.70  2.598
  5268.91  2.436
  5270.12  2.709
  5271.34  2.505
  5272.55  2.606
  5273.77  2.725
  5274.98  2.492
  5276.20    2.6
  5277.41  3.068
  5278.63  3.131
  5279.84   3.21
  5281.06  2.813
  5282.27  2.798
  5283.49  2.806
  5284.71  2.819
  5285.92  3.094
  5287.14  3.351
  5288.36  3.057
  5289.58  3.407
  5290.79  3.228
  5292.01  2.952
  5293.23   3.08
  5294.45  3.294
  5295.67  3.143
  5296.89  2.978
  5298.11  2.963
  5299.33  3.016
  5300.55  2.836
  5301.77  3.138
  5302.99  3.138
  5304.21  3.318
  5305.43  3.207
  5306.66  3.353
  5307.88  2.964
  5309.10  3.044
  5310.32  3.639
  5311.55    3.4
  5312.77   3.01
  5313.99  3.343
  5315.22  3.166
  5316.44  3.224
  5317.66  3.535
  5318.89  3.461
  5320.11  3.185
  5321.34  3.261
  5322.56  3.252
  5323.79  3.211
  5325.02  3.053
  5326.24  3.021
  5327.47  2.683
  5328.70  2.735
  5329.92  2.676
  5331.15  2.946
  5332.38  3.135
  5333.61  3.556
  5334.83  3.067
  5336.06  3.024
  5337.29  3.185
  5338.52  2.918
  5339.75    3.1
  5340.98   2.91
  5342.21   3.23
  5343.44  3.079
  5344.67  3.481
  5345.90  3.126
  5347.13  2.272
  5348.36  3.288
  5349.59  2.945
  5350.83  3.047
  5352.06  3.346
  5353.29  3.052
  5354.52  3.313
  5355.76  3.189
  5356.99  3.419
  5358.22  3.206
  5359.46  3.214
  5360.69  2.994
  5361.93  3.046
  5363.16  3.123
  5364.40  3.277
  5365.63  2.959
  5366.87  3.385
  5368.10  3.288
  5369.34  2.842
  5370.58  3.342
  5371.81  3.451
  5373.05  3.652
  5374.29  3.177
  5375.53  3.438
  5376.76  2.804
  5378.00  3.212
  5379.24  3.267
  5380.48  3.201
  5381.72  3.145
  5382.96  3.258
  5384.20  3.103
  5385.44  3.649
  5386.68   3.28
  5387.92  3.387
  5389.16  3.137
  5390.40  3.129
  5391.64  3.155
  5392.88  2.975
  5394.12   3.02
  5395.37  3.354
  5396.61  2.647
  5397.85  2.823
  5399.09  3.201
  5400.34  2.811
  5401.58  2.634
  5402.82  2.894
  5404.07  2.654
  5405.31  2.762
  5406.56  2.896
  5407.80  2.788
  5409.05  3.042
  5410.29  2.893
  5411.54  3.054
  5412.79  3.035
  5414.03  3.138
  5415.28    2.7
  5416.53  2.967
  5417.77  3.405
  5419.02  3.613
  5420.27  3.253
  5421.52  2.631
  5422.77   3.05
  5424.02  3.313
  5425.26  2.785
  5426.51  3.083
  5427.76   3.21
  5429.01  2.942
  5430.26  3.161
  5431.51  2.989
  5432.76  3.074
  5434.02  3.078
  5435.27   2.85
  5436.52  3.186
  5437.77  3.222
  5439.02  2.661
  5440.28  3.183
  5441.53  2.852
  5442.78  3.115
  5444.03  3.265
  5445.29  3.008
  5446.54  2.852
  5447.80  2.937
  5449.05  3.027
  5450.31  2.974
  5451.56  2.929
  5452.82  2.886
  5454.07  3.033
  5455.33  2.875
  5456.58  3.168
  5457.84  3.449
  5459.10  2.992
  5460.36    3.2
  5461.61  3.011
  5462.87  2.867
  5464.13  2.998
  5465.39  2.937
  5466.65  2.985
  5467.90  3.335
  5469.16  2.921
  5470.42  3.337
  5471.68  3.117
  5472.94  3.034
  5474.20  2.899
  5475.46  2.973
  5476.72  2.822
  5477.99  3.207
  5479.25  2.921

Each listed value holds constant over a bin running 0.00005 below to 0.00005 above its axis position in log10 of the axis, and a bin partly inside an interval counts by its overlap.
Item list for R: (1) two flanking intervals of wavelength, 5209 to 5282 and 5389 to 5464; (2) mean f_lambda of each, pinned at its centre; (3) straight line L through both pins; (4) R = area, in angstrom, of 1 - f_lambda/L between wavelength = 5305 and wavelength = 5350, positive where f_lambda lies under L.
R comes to -2.96 angstrom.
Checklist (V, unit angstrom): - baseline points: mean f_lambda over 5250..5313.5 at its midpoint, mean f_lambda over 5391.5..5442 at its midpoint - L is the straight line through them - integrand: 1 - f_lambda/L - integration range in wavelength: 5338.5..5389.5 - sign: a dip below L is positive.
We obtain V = -3.4 angstrom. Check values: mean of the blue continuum 2.97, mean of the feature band 3.18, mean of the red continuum 3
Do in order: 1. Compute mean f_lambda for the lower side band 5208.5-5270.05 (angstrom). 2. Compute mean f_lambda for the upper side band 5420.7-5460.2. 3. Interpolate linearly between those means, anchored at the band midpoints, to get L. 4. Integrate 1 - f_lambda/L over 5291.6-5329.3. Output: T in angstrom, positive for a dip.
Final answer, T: -2.8 angstrom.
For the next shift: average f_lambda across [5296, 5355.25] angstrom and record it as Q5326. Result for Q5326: 3.12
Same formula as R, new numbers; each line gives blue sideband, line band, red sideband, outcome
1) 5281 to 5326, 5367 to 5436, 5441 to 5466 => -0.5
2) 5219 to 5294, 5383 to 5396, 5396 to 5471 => -1.0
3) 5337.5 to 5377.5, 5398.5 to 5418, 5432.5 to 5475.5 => 1.1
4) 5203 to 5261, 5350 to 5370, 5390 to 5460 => -1.3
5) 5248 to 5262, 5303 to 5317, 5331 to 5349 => -0.8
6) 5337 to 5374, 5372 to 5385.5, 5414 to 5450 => -0.6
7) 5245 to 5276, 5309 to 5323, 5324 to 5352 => -1.6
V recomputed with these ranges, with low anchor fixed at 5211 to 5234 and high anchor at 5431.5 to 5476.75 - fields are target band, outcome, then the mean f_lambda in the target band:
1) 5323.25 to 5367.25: -2.3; 3.09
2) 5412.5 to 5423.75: -0.4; 3.1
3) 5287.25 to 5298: -1.0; 3.14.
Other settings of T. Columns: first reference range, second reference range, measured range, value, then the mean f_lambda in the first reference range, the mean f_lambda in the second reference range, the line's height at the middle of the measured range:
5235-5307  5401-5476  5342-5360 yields -0.92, 2.97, 3.02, 2.99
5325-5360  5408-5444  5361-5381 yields -0.94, 3.08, 3.05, 3.07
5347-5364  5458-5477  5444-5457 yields 0.32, 3.13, 3.04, 3.06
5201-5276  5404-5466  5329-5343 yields -0.62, 2.84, 3.02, 2.93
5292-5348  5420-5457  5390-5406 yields 0.67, 3.12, 3.02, 3.05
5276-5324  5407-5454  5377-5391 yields -0.77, 3.14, 3.03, 3.07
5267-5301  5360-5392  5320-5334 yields 0.06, 2.92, 3.22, 3.06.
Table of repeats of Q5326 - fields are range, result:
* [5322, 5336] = 3.03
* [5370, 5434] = 3.09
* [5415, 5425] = 3.12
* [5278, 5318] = 3.13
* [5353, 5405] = 3.14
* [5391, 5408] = 2.9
